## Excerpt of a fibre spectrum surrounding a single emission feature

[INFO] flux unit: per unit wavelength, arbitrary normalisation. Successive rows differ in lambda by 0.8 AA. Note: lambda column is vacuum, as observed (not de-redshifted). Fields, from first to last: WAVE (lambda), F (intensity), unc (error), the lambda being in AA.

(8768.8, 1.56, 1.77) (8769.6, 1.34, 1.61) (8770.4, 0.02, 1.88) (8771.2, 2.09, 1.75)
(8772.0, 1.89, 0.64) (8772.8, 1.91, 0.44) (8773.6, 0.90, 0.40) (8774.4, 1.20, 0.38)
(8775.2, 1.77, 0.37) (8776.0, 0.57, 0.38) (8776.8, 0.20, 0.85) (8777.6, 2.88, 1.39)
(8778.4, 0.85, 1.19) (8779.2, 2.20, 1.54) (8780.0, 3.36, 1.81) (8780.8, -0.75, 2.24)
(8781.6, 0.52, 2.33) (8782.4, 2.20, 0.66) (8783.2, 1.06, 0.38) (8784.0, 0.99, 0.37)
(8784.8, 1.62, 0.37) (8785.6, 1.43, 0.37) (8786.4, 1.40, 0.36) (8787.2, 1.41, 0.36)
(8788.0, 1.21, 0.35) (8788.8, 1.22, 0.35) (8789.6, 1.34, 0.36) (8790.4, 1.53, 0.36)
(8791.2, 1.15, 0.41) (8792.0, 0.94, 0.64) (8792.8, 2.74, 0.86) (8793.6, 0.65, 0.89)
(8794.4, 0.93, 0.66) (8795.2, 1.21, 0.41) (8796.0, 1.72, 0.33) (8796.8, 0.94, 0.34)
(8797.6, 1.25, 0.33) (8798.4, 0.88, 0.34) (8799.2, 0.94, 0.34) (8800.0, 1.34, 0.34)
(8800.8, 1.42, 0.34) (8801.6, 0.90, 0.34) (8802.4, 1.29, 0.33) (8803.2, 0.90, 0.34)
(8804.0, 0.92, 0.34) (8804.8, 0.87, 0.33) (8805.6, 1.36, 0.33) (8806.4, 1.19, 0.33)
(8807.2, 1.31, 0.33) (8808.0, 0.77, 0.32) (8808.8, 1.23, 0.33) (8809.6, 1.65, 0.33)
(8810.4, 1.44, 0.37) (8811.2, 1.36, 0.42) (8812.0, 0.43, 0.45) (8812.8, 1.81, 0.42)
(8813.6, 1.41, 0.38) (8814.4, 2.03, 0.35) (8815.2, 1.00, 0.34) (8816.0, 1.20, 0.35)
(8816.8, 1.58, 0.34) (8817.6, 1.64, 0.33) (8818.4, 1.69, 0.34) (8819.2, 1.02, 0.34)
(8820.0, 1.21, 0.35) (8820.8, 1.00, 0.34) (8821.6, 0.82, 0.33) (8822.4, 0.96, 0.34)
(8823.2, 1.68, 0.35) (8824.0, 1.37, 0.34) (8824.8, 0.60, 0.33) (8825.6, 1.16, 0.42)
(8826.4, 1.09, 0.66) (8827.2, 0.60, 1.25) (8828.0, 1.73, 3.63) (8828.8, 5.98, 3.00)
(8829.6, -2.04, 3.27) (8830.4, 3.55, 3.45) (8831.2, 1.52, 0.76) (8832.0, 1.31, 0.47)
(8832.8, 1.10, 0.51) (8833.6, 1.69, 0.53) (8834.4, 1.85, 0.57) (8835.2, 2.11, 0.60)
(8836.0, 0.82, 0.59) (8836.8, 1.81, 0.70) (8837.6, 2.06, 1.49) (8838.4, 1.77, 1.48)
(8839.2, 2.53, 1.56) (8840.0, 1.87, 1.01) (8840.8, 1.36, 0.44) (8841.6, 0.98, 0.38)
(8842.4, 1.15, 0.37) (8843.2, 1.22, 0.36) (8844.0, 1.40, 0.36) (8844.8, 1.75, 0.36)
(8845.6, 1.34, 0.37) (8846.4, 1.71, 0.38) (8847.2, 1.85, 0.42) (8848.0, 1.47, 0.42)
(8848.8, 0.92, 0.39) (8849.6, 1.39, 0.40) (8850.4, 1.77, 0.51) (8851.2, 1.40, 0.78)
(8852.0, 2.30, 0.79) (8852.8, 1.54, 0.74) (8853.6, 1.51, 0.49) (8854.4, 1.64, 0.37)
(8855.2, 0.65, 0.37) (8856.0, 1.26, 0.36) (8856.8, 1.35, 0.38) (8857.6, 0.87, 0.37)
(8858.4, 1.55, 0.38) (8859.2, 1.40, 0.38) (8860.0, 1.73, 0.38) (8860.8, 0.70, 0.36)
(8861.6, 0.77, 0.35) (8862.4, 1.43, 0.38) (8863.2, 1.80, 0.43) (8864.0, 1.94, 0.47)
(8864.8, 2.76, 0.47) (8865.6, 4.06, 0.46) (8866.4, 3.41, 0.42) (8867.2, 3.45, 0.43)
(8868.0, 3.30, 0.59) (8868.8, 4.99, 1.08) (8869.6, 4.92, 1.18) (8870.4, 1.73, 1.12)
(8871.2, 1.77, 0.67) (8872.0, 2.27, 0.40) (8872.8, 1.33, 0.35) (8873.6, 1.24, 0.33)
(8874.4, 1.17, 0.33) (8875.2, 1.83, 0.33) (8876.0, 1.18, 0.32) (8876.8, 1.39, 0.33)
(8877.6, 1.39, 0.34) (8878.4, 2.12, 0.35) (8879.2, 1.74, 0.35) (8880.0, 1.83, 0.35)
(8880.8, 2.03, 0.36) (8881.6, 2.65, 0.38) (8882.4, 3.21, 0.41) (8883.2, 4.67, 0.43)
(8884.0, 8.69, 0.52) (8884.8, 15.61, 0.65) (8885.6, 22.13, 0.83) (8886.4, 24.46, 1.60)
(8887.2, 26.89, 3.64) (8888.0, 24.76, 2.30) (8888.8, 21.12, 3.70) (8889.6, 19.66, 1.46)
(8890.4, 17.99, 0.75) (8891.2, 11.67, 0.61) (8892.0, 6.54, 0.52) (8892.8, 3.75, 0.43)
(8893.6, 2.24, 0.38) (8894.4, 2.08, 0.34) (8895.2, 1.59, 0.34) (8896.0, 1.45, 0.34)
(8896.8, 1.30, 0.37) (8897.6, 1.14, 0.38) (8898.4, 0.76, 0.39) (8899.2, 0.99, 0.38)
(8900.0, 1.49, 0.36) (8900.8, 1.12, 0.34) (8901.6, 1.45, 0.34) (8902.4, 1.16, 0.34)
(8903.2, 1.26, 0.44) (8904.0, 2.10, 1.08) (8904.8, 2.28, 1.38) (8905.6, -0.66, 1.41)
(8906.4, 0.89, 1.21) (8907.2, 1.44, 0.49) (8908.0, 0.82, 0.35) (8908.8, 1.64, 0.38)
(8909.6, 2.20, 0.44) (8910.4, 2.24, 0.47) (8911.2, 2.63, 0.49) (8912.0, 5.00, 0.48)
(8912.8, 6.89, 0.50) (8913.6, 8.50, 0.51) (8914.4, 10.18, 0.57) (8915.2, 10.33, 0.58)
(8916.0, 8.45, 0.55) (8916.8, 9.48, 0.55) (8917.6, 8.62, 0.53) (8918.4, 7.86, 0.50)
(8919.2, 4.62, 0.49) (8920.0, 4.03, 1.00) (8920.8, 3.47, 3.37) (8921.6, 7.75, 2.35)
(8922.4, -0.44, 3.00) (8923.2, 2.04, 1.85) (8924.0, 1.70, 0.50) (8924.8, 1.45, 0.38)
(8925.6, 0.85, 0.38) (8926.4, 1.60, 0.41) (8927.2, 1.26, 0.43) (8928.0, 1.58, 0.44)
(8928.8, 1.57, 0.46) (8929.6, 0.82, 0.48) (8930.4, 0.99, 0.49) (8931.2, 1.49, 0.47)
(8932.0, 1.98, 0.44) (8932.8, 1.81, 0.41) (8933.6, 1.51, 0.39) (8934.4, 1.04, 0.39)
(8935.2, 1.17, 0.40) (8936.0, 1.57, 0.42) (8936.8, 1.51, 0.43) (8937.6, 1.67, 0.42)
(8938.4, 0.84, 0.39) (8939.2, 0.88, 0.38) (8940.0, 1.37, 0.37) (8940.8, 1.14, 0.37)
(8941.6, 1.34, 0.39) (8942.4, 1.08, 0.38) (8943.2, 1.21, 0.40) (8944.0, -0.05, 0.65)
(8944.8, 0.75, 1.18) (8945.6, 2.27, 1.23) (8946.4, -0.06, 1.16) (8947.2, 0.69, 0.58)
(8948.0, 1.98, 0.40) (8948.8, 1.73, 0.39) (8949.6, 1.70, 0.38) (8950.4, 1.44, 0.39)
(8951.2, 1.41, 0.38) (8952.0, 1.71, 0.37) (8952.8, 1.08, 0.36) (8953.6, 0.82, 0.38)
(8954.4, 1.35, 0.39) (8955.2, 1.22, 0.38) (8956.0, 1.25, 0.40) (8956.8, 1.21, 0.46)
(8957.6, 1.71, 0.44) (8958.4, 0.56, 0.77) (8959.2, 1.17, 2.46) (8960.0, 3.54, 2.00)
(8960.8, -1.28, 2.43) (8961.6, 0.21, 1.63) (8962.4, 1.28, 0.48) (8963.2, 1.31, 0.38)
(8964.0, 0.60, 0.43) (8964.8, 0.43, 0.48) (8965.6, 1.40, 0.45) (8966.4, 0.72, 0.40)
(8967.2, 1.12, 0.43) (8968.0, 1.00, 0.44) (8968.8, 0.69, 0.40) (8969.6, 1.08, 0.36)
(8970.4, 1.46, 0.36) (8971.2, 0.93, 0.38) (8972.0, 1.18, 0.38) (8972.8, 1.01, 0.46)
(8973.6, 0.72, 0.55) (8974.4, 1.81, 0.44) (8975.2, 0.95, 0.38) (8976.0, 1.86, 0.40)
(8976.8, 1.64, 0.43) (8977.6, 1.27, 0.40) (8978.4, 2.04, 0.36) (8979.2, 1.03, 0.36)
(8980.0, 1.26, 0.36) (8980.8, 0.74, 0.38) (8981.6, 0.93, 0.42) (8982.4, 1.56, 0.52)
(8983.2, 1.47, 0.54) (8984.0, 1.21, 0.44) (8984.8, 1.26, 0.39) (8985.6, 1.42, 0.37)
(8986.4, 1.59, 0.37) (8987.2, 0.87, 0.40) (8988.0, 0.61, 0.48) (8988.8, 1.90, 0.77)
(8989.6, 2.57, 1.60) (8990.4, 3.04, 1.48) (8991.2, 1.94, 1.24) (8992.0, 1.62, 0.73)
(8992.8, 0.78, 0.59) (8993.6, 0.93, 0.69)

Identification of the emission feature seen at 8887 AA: H-alpha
